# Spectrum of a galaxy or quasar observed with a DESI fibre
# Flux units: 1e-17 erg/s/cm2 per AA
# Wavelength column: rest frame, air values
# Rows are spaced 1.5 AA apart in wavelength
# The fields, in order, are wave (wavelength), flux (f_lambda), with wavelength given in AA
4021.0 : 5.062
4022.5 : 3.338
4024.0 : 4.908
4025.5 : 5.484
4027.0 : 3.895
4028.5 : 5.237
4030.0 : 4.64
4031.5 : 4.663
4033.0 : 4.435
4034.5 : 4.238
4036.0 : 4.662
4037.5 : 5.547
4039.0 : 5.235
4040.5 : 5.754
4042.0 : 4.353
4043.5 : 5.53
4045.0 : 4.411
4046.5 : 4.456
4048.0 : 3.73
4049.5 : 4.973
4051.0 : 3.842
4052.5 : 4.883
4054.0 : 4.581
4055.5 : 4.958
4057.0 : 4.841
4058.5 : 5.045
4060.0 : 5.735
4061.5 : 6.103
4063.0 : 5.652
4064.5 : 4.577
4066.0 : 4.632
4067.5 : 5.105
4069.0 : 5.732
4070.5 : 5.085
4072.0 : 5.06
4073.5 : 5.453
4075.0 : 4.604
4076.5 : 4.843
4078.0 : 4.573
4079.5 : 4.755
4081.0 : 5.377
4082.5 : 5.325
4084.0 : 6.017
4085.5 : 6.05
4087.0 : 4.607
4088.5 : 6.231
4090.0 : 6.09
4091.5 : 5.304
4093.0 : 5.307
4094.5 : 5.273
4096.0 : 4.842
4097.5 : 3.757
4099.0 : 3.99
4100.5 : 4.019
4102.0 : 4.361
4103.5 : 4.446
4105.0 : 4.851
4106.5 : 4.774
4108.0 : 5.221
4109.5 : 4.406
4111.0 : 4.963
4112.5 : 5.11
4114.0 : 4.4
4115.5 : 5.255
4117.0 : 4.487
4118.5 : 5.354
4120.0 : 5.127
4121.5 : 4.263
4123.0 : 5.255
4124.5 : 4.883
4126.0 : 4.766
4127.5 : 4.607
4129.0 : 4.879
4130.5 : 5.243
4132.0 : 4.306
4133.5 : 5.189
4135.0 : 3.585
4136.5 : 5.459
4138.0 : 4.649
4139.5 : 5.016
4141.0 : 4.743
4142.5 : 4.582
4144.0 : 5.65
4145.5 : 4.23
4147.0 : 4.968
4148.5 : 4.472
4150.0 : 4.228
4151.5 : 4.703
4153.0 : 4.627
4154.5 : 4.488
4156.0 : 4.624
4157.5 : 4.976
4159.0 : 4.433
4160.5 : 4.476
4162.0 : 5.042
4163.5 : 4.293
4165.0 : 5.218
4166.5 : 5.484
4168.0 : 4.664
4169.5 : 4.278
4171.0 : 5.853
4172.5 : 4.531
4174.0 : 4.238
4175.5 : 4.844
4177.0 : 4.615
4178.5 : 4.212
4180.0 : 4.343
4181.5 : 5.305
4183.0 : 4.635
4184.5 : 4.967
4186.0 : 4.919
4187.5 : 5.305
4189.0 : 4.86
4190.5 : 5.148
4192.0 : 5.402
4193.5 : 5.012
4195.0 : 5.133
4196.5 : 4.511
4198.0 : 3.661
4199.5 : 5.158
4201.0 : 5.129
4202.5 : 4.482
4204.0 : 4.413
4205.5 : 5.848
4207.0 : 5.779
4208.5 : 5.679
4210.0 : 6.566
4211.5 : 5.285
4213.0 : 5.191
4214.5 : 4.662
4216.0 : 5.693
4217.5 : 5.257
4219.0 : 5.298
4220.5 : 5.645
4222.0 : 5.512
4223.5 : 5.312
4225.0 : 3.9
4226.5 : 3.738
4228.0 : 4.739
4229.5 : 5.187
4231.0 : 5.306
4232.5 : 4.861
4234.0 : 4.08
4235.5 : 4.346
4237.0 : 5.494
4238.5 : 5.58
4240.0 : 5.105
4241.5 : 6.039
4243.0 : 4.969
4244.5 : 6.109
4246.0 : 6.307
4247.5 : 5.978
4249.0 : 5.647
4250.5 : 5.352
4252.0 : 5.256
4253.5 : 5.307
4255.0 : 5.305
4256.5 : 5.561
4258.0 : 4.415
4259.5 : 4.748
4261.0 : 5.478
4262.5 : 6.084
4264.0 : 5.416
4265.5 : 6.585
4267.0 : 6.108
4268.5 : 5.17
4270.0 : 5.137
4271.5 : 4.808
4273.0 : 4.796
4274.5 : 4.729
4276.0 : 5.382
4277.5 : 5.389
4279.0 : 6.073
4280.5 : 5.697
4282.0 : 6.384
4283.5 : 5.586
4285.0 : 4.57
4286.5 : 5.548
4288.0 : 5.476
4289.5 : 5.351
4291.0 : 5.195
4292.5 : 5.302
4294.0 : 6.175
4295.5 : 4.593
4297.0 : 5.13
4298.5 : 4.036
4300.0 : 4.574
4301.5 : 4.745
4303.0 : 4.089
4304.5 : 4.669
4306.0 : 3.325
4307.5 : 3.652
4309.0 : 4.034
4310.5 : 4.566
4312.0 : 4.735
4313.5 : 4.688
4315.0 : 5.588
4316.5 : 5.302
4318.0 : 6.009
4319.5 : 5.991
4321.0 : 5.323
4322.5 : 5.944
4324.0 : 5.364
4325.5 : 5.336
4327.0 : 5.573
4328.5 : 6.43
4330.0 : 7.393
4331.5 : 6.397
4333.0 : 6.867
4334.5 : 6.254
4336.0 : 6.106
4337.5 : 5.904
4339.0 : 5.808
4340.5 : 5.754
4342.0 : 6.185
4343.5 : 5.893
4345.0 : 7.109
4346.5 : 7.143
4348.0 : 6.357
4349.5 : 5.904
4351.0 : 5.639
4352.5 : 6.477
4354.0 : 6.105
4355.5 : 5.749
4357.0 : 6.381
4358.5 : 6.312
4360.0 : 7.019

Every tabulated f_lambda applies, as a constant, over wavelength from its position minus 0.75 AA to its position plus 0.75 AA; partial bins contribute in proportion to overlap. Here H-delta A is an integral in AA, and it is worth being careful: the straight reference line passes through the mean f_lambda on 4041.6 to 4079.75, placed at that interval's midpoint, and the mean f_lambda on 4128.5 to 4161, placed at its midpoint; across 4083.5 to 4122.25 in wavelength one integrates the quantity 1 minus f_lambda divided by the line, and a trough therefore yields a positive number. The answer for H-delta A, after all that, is -1.0 AA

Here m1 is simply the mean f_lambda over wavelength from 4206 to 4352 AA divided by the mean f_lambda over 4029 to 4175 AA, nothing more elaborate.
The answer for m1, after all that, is 1.1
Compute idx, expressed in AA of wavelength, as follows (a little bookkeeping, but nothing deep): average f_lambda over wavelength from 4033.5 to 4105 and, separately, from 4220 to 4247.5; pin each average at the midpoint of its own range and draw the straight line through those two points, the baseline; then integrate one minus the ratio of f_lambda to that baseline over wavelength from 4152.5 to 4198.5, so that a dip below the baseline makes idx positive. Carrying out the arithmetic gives 2.70 AA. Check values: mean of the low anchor 4.97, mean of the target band 4.78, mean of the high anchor 5.14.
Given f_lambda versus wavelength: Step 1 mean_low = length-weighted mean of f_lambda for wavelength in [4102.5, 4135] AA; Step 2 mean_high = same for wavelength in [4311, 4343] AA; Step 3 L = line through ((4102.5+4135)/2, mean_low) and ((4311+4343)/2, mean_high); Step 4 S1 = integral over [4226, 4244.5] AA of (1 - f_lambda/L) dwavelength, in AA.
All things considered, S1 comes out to 1.3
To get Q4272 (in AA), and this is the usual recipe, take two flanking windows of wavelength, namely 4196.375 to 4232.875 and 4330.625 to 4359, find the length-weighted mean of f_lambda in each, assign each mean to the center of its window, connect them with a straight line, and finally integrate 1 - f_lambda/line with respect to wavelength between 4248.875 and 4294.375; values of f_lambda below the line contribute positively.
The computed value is 1.4 AA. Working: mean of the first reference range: 5.08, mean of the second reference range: 6.23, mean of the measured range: 5.41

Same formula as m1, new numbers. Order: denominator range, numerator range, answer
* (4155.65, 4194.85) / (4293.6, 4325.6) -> 1.01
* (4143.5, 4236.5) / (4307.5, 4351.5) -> 1.19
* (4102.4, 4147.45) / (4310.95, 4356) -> 1.24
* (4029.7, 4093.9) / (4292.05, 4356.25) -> 1.10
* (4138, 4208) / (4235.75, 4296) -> 1.13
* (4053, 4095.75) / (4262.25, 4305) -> 1.00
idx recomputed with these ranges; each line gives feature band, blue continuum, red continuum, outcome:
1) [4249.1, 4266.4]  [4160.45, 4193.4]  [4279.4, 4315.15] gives -1.9 AA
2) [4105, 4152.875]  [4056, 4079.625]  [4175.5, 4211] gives 2.5 AA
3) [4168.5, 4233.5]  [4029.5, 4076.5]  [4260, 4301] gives 2.8 AA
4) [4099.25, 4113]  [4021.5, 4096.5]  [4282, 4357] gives 1.2 AA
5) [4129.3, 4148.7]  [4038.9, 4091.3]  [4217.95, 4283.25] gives 1.5 AA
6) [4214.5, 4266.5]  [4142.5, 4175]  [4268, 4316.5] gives -4.2 AA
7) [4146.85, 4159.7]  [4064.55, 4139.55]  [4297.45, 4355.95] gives 1.2 AA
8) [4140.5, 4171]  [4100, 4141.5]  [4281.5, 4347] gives 1.0 AA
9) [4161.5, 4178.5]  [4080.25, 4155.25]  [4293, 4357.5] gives 0.9 AA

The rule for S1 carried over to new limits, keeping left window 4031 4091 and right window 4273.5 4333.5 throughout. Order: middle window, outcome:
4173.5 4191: 1.3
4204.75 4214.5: -0.9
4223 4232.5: 0.9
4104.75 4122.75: 0.8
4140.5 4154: 1.2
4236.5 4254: -1.3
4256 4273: -0.5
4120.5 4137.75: 1.2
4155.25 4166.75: 0.8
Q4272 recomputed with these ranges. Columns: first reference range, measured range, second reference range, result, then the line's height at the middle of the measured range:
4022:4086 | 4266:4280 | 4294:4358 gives 0.3 AA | 5.44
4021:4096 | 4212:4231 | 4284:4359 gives 1.1 AA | 5.33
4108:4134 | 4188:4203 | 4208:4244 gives 0.6 AA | 5.06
